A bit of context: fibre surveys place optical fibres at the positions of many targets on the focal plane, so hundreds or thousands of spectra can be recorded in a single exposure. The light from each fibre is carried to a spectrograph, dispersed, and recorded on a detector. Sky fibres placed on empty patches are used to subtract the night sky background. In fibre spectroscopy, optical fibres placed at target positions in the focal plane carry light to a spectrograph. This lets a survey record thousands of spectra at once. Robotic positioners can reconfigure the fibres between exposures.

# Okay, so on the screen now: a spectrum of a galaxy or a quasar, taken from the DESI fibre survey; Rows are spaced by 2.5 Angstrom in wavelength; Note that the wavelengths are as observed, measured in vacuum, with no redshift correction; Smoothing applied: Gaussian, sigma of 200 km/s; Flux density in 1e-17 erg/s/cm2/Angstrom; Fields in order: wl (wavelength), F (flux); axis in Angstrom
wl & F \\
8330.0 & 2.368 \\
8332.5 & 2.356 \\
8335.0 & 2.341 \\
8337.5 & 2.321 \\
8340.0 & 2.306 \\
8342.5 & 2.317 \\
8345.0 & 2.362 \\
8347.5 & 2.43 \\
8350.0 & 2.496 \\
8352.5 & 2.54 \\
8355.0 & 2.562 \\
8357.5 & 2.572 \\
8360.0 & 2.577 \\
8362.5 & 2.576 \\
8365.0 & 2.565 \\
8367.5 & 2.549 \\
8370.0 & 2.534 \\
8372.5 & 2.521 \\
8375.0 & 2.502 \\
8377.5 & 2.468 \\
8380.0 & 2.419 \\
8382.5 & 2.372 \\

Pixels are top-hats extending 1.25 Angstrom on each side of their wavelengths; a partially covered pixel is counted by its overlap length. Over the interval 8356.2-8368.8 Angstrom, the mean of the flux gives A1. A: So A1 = 2.57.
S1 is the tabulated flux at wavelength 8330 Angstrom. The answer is 2.368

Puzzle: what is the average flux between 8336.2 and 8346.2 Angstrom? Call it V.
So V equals 2.33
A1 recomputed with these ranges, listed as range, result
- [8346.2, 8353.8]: 2.49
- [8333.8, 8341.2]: 2.32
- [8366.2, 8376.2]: 2.53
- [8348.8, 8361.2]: 2.55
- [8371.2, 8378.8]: 2.5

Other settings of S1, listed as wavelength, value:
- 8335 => 2.341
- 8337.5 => 2.321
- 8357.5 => 2.572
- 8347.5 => 2.43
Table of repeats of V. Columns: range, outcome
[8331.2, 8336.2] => 2.35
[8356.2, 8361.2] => 2.57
